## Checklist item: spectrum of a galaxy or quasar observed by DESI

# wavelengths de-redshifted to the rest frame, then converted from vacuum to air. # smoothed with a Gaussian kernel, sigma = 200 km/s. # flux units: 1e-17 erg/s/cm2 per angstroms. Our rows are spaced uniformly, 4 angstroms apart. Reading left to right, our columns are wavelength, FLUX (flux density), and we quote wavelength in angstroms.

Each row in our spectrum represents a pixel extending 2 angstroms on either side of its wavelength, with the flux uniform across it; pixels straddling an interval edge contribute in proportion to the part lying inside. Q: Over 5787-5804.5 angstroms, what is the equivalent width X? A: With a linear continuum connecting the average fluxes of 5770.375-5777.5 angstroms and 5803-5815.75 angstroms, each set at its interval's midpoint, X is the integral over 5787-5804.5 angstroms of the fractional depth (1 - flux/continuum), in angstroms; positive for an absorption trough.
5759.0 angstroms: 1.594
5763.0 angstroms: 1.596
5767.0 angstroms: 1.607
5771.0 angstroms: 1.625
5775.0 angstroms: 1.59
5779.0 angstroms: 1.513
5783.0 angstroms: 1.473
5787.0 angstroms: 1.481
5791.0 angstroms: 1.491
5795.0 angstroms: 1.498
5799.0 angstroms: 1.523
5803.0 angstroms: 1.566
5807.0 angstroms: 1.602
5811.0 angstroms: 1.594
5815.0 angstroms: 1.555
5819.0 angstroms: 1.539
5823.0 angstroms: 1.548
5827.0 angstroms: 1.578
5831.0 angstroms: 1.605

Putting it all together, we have 0.83 angstroms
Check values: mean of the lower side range 1.6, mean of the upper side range 1.58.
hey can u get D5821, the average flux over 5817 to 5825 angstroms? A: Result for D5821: 1.54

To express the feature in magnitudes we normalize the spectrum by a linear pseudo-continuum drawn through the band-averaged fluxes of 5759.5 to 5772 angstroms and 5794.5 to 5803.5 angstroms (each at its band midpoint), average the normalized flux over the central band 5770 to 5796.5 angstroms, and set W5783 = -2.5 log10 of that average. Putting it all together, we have 0.03 mag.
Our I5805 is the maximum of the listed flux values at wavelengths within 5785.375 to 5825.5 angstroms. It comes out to 1.602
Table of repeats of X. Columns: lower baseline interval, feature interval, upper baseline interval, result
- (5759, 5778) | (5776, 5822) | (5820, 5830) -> 1.4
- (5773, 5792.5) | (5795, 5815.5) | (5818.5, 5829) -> -0.3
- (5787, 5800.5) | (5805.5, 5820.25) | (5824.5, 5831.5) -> -0.2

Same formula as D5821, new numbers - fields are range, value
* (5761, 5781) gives 1.59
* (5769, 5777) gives 1.61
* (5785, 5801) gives 1.5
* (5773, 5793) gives 1.51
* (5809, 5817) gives 1.57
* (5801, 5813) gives 1.59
